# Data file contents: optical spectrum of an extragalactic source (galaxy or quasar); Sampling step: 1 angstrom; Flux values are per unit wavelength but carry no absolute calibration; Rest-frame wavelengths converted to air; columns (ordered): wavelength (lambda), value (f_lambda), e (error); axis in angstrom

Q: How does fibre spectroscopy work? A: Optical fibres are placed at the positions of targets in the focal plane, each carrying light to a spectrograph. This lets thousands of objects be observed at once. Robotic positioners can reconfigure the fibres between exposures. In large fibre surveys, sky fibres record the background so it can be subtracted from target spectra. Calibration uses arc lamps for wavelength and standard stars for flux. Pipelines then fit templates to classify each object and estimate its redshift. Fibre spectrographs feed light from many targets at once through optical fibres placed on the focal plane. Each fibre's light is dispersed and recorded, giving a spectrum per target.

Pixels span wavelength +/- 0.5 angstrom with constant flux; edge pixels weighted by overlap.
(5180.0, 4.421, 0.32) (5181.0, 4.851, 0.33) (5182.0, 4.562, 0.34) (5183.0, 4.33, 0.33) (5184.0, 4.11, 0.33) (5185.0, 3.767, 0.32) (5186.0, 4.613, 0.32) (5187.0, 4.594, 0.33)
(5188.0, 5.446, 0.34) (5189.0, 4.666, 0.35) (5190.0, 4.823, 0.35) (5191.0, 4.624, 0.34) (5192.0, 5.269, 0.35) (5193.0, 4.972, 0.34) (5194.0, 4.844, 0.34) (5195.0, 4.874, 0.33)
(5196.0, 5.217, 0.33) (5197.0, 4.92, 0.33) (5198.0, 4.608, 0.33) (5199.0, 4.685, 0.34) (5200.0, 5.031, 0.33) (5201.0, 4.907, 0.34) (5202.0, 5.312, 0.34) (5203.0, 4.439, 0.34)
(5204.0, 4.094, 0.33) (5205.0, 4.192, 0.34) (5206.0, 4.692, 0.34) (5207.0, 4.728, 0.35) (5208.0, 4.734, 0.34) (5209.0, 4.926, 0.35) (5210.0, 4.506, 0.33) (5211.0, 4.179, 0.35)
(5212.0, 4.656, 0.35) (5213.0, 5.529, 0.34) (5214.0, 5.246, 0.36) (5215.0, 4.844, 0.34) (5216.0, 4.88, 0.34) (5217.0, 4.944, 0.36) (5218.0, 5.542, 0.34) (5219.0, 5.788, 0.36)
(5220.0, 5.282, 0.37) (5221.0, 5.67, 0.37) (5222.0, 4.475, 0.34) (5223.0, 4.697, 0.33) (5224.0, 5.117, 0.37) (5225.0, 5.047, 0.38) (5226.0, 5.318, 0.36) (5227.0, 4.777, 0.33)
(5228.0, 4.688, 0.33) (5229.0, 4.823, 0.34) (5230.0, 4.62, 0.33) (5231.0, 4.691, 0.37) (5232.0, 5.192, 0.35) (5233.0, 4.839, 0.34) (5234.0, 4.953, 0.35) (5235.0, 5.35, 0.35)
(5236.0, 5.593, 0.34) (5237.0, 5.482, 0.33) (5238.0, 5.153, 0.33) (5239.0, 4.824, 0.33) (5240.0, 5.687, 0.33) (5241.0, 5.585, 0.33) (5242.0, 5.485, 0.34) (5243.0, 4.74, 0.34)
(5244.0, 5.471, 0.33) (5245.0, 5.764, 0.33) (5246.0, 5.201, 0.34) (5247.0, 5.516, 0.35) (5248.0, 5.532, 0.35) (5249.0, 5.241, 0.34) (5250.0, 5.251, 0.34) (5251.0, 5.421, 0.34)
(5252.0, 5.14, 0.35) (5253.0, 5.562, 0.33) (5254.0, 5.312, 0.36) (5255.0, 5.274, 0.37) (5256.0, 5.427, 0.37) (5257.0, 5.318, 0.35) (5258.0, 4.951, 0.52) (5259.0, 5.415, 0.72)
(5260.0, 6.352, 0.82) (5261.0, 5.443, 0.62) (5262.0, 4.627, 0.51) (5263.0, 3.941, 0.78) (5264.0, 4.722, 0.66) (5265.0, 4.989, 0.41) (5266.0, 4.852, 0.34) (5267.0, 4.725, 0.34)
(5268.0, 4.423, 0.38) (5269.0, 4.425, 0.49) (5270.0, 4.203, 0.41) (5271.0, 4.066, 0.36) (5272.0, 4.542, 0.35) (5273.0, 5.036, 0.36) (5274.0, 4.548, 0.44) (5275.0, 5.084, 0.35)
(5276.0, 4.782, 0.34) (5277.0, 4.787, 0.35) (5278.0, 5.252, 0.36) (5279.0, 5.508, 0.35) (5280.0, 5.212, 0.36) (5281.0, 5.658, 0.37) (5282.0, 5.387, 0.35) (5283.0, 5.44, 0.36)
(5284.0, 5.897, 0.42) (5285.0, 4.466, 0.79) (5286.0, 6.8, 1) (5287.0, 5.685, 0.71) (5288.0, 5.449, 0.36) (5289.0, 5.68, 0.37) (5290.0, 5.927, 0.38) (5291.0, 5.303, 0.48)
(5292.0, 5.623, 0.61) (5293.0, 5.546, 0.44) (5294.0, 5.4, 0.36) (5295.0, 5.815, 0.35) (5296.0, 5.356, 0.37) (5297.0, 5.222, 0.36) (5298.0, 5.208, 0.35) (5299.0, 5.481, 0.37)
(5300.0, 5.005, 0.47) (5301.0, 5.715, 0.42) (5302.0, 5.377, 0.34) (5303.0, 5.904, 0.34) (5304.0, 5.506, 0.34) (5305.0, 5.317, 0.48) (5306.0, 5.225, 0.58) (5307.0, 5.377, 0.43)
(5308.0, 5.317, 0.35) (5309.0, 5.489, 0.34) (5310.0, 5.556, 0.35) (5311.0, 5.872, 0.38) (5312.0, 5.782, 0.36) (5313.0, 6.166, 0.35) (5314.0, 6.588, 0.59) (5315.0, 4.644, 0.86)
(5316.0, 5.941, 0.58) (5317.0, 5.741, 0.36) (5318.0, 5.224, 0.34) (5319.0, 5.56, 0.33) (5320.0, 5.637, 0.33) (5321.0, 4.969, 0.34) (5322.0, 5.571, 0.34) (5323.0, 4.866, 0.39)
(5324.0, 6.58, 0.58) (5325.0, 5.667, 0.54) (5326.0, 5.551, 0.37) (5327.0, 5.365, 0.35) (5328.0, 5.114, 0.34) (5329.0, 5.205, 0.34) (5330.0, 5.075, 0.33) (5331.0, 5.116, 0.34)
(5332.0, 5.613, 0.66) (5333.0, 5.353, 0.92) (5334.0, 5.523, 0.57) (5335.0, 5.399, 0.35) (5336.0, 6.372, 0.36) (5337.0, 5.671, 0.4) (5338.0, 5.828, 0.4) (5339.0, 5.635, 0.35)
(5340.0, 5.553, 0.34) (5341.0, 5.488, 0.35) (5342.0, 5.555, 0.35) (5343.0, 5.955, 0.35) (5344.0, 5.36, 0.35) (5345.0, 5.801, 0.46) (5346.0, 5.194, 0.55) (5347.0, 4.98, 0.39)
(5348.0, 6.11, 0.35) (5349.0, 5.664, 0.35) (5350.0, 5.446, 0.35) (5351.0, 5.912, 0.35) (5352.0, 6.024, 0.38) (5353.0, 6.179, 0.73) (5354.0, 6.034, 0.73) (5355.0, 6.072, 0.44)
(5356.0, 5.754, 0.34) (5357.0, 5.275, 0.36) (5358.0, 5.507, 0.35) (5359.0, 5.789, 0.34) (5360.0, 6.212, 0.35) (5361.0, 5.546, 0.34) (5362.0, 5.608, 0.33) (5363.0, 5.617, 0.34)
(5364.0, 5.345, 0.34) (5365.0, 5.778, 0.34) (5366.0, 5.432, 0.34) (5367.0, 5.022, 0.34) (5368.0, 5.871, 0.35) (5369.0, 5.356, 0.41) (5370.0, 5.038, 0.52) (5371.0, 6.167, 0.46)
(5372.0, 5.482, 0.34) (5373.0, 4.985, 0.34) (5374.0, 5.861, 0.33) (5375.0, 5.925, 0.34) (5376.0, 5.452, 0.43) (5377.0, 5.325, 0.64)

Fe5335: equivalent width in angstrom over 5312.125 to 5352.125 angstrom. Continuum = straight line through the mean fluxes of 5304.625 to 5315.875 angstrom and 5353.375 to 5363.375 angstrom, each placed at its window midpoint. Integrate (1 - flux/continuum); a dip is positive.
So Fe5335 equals 0.6 angstrom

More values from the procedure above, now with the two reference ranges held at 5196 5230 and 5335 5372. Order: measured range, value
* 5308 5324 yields -0.4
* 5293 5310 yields -0.2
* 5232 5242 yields -0.5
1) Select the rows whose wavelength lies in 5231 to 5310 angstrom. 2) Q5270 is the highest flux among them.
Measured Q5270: 6.8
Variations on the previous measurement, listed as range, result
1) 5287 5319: 6.588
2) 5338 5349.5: 6.11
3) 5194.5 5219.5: 5.788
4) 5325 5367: 6.372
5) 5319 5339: 6.58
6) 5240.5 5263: 6.352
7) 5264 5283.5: 5.658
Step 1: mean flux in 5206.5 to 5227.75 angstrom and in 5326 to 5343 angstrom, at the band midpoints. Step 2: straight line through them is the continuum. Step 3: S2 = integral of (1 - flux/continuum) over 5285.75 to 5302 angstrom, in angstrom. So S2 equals -0.7 angstrom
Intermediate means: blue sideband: 4.99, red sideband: 5.51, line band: 5.55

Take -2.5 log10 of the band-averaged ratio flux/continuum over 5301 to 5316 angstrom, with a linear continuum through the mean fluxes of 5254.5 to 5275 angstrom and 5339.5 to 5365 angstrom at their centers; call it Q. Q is -0.06 mag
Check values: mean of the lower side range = 4.87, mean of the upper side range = 5.68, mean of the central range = 5.6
